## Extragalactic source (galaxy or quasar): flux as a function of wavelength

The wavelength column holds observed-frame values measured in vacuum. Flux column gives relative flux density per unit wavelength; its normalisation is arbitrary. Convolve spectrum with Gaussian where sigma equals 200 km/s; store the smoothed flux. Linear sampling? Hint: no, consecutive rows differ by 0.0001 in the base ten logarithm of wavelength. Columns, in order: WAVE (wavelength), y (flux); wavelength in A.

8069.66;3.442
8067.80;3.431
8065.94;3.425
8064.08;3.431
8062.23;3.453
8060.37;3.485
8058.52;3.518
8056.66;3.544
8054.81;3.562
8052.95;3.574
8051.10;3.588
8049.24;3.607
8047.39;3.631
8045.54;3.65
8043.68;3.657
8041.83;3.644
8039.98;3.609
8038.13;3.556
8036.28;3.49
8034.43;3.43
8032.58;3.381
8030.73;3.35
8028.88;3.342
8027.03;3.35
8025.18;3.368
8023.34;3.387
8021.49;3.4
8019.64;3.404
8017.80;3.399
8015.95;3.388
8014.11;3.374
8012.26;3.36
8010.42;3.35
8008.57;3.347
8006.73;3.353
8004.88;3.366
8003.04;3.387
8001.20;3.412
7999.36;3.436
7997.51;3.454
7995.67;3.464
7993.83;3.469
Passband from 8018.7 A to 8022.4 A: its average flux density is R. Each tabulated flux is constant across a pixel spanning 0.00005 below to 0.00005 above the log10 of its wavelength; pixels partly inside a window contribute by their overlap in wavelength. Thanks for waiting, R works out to 3.4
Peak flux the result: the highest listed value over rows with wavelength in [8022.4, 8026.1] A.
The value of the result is 3.387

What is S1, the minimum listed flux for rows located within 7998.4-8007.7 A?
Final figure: 3.353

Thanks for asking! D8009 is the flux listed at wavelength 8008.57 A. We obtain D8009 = 3.347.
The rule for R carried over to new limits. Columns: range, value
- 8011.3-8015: 3.37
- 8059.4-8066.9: 3.45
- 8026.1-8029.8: 3.34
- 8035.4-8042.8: 3.58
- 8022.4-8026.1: 3.38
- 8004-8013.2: 3.35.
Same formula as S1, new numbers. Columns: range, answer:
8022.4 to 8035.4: 3.342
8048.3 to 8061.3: 3.485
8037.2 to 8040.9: 3.556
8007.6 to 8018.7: 3.347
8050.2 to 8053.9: 3.574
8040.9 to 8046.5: 3.644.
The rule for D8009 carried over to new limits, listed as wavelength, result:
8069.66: 3.442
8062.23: 3.453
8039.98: 3.609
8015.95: 3.388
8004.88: 3.366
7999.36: 3.436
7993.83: 3.469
